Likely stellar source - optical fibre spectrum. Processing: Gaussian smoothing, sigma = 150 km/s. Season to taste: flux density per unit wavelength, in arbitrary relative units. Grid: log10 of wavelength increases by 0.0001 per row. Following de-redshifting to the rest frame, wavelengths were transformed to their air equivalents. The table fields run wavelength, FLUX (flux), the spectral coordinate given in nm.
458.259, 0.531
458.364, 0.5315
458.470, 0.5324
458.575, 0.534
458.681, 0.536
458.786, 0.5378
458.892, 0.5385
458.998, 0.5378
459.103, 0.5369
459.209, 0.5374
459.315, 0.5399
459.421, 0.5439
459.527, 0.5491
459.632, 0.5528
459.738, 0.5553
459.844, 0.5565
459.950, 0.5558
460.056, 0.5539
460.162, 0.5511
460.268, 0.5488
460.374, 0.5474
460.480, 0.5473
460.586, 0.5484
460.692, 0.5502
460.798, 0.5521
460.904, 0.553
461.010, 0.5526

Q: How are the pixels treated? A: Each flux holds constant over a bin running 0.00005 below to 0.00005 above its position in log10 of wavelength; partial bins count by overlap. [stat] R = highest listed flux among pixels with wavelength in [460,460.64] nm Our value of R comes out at 0.5539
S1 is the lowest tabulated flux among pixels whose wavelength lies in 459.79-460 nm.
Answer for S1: 0.5558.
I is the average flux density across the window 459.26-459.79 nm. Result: 0.548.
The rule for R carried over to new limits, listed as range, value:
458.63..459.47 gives 0.5439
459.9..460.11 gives 0.5558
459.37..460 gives 0.5565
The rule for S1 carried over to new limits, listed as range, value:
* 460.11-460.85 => 0.5473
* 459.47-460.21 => 0.5491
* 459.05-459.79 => 0.5369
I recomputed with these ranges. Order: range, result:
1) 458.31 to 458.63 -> 0.533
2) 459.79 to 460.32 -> 0.553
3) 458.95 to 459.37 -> 0.538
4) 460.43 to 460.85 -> 0.55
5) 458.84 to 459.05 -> 0.537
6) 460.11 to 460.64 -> 0.549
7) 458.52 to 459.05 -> 0.537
